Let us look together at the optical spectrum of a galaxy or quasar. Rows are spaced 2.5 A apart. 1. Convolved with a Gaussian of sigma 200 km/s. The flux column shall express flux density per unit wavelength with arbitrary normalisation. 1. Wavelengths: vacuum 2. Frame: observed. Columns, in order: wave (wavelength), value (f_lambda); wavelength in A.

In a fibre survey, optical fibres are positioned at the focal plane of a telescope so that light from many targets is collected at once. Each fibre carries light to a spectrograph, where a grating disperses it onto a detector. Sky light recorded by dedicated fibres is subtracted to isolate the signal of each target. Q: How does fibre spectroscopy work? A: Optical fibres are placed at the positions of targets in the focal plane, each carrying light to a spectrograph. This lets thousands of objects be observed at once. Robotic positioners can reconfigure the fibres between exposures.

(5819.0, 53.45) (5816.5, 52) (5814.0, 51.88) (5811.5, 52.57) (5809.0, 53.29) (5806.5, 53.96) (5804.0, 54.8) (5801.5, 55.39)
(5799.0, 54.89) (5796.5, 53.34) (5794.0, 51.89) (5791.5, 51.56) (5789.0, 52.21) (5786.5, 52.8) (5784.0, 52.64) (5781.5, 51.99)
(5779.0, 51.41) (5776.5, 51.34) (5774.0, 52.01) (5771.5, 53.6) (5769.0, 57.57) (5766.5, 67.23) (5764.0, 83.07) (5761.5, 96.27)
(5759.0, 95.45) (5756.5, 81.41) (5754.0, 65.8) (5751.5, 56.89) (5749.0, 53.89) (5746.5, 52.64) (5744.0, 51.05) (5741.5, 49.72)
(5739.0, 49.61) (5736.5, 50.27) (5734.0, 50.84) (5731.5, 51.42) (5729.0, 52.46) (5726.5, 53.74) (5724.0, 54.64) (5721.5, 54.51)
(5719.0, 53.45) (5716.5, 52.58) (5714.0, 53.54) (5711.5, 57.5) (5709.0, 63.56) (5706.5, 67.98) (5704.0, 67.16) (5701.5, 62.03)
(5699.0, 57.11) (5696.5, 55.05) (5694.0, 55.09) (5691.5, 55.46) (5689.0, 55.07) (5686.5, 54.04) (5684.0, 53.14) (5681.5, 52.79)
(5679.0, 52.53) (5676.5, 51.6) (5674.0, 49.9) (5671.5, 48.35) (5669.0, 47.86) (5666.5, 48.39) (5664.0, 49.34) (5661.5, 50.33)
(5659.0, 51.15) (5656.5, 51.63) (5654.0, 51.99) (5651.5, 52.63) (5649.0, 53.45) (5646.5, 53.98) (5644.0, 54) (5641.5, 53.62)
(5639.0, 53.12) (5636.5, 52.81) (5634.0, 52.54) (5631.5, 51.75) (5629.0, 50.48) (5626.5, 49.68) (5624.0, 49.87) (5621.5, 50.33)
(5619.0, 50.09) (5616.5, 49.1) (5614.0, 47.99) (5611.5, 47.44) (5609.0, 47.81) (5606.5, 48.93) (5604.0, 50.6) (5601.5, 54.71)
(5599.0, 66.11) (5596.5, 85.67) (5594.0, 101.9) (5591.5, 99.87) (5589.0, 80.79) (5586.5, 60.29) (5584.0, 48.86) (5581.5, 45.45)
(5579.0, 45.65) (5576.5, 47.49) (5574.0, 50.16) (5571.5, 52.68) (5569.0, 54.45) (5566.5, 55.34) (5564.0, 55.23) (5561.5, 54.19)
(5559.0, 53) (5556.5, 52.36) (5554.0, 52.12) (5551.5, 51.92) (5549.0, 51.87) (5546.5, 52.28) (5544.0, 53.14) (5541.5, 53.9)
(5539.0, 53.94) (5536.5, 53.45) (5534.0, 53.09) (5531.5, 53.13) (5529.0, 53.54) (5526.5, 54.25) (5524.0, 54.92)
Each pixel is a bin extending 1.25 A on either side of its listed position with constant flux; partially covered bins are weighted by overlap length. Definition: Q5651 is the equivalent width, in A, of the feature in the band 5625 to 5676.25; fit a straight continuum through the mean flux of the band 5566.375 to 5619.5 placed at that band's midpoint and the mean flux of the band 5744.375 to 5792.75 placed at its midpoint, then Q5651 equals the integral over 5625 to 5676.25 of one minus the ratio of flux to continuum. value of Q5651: 7.3 A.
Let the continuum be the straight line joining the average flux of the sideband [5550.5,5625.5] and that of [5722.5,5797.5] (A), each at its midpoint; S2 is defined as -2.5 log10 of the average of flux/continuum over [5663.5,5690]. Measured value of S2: 0.13 mag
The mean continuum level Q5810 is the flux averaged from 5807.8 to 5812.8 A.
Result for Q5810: 52.9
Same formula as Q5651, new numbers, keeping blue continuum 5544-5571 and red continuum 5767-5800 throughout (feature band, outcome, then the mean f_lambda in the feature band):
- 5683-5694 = -0.3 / 54.5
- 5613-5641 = 1.3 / 50.8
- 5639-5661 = 0.2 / 52.7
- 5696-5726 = -2.8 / 58.2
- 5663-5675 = 1.0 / 48.7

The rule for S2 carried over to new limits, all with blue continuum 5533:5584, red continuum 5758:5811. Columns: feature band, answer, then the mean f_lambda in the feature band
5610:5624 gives 0.10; 49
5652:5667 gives 0.09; 50.7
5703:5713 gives -0.13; 63.7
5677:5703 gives 0.02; 55.2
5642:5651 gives 0.02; 53.7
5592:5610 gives -0.25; 66.8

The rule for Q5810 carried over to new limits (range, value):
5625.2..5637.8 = 51.5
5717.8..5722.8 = 54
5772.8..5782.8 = 51.7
